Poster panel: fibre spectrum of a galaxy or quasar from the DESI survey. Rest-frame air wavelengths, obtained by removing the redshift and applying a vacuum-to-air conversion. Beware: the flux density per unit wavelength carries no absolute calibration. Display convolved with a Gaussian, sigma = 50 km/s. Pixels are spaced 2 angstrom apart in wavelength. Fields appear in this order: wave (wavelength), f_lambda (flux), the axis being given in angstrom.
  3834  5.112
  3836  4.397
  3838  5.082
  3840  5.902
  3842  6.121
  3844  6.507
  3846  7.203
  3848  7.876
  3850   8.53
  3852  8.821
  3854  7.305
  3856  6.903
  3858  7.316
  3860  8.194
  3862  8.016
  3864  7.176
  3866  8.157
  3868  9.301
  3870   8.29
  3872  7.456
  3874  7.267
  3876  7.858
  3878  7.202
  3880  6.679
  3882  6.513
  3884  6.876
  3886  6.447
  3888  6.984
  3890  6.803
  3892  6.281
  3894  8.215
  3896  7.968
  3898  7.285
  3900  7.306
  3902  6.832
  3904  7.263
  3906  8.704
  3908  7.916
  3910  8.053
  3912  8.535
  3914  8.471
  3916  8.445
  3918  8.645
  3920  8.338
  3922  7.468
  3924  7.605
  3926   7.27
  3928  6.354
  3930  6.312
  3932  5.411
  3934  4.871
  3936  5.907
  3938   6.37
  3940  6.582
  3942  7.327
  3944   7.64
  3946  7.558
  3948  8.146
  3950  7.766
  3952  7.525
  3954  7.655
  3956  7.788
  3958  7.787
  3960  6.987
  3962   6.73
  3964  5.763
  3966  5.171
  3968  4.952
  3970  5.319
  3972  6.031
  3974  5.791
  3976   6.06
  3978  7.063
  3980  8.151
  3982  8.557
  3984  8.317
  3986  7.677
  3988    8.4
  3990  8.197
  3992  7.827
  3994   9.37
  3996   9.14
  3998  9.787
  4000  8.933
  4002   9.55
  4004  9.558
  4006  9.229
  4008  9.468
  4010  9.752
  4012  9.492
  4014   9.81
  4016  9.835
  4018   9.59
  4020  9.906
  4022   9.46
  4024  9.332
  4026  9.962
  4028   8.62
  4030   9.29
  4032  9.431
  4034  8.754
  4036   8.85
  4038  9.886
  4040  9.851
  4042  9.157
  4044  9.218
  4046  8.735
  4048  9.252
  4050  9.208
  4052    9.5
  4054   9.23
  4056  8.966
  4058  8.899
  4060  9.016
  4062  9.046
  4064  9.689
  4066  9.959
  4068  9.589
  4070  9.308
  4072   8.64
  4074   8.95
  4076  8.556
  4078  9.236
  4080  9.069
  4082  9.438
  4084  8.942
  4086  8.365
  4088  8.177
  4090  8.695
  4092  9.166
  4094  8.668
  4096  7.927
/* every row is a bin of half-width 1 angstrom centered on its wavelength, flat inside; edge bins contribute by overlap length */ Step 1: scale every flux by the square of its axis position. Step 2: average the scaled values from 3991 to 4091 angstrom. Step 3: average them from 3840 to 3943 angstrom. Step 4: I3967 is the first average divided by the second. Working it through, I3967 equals 1.4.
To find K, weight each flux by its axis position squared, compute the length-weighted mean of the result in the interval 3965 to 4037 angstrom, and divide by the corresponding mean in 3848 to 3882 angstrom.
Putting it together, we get 1.2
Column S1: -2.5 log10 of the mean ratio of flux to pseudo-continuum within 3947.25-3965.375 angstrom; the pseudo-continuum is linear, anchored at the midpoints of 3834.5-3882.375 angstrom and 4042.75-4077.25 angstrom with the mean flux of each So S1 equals 0.123 mag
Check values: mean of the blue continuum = 7.24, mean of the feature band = 7.29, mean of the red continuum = 9.16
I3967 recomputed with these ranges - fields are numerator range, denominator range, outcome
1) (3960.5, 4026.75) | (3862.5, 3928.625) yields 1.14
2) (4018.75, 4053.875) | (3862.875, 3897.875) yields 1.37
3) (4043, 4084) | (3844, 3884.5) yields 1.33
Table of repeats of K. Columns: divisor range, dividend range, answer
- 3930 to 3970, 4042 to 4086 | 1.45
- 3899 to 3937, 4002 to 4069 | 1.35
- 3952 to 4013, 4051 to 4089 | 1.21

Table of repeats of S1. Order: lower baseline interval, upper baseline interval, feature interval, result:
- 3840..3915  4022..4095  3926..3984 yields 0.21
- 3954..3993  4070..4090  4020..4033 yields -0.19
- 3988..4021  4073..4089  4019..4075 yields -0.03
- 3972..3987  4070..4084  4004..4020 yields -0.22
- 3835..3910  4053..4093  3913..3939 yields 0.10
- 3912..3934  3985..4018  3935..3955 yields 0.09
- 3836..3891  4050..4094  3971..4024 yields -0.03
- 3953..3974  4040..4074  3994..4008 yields -0.24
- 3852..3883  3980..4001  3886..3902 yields 0.09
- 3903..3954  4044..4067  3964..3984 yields 0.25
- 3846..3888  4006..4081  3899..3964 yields 0.12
